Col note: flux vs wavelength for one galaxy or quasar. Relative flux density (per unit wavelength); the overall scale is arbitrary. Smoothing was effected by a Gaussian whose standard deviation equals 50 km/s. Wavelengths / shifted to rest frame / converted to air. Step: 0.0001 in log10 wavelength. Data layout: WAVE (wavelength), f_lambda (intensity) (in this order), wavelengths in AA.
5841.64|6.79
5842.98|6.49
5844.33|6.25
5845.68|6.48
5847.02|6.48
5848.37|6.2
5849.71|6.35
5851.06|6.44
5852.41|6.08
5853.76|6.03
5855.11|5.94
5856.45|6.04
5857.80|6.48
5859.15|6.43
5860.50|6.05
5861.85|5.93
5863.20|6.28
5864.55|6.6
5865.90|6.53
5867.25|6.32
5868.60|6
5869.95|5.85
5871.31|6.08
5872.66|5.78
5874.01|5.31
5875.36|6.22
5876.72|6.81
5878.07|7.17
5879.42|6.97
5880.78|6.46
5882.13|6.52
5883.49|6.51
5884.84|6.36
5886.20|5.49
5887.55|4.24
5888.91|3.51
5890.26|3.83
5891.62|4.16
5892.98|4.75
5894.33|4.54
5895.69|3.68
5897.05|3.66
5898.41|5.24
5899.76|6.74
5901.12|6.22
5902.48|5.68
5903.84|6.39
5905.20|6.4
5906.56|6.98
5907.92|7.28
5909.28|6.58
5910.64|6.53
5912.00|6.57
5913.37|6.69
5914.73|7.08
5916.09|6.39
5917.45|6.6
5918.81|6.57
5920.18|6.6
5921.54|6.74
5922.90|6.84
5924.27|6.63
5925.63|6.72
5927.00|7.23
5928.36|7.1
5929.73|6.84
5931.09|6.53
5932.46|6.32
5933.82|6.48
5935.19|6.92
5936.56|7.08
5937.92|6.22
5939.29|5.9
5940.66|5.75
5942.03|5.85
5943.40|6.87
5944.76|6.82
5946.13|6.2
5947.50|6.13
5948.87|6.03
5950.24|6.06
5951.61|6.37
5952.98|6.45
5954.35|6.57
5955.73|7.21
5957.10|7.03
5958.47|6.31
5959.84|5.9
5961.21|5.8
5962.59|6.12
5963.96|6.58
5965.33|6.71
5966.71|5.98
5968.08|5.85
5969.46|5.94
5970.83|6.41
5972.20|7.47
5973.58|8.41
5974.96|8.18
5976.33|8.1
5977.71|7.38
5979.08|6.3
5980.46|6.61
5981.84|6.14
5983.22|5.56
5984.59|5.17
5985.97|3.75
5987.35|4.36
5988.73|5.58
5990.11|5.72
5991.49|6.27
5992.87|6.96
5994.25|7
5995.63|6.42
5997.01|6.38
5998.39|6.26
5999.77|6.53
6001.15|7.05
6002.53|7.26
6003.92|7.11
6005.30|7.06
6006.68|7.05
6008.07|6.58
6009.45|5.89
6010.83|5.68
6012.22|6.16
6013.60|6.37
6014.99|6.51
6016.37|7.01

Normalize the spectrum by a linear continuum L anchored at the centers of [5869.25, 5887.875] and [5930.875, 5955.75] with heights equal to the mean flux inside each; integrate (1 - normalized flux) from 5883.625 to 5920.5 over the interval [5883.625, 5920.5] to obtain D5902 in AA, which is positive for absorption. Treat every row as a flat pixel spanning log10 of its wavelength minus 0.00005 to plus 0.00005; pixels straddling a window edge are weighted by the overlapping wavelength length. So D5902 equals 3.0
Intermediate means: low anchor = 6.16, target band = 5.74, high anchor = 6.38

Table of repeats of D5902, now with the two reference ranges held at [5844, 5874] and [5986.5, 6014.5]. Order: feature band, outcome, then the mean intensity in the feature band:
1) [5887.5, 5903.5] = 3.84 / 4.74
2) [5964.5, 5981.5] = -1.59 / 6.93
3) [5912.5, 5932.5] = -1.49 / 6.74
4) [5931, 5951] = -0.14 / 6.34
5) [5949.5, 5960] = -0.34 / 6.51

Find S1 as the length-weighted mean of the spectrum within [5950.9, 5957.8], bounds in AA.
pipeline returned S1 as 6.72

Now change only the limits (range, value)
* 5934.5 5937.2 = 6.98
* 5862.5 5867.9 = 6.43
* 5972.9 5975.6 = 8.28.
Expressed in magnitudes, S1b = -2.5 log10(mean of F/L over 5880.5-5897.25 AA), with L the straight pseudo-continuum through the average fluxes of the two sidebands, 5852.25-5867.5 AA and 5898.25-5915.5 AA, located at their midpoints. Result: 0.29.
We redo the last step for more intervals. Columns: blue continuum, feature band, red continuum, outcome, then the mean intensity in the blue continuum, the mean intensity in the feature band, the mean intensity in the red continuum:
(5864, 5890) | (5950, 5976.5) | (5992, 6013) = -0.037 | 6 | 6.66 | 6.62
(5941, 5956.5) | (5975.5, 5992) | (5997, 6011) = 0.112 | 6.4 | 5.93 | 6.67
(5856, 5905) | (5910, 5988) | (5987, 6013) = -0.060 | 5.75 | 6.47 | 6.41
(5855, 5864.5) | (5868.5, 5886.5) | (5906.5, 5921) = 0.017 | 6.21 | 6.27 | 6.7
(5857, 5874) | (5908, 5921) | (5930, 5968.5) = -0.063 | 6.16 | 6.65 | 6.37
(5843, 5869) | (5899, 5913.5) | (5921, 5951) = -0.020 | 6.27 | 6.54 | 6.51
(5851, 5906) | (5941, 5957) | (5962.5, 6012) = -0.036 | 5.79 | 6.42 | 6.44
